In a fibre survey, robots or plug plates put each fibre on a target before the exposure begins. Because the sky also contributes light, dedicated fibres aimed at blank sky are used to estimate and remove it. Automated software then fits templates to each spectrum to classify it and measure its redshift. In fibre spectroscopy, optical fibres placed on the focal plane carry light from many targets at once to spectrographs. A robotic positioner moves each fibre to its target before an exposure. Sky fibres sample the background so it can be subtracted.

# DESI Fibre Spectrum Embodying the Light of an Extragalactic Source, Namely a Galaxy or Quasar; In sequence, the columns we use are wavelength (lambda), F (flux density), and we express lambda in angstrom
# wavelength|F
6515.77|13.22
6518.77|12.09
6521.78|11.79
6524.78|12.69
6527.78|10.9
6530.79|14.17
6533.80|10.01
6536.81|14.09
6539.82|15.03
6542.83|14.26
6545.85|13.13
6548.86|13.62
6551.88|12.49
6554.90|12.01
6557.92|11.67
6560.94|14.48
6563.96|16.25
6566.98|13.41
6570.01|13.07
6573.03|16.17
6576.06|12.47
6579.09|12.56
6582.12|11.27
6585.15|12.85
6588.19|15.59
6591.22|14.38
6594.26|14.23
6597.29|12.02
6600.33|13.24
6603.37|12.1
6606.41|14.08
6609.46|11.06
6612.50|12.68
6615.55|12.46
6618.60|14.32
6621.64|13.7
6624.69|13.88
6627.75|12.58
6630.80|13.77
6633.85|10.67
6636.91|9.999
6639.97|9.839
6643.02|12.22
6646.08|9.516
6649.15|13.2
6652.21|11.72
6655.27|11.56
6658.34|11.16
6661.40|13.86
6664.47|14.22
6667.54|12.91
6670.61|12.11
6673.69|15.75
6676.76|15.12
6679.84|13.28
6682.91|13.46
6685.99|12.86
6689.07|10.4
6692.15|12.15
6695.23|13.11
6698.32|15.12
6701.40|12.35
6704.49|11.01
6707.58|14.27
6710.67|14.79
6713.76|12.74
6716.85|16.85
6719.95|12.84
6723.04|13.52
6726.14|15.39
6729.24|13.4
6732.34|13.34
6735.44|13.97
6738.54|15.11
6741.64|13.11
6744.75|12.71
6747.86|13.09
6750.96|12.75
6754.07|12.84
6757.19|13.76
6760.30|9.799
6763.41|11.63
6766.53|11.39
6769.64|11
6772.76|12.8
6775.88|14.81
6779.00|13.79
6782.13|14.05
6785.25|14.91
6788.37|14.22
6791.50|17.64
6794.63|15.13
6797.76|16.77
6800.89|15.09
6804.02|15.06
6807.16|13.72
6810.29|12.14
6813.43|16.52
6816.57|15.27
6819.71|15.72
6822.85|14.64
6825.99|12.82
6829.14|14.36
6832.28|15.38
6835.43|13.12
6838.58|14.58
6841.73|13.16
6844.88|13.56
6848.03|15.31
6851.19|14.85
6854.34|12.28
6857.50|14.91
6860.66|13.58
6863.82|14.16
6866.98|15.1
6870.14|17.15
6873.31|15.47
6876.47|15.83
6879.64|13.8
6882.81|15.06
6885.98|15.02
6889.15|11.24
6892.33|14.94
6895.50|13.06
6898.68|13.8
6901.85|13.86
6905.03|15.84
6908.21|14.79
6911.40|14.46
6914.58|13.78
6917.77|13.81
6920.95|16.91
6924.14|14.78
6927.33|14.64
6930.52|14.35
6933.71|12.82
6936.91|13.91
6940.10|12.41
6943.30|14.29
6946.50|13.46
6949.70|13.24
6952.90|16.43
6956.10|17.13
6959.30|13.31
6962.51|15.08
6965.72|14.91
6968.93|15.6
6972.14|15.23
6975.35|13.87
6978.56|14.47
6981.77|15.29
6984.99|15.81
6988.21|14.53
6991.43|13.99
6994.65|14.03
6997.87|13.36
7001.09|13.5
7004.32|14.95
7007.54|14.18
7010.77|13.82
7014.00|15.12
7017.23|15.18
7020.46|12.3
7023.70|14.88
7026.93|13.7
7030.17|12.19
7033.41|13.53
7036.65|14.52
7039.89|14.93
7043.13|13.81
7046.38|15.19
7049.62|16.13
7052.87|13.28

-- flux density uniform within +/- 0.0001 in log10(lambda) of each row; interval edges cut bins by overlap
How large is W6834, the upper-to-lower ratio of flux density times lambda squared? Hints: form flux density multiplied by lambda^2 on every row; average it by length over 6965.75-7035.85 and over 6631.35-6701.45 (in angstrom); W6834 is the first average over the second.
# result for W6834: 1.26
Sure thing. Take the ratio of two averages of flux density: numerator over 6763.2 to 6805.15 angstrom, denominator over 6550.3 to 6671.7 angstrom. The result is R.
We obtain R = 1.11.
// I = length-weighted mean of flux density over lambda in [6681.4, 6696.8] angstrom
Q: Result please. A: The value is 12.4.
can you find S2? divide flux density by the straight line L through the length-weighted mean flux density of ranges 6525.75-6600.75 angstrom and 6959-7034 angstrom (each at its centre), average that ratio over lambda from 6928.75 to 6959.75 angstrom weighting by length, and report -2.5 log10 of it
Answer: 0.00 mag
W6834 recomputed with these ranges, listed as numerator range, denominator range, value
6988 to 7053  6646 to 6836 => 1.13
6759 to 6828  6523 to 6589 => 1.14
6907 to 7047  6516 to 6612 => 1.24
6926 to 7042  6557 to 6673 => 1.24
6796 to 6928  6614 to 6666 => 1.26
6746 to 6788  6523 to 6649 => 1.05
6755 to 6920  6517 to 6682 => 1.18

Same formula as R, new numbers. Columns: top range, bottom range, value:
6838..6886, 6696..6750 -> 1.06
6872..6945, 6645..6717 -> 1.10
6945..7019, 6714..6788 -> 1.10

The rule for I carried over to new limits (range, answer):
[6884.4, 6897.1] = 13.6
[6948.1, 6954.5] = 14.8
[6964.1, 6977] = 14.9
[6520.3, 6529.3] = 11.8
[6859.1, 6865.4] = 13.9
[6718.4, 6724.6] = 13.2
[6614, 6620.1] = 13.4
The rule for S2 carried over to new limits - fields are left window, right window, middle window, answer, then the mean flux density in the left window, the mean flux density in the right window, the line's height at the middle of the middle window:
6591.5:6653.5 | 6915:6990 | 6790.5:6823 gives -0.120 mag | 12.4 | 14.6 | 13.6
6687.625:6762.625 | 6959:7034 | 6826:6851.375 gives -0.037 mag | 13.3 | 14.3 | 13.7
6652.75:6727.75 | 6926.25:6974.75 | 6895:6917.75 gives 0.000 mag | 13.3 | 14.4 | 14.3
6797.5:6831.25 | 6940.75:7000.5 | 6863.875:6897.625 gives 0.001 mag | 14.7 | 14.6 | 14.6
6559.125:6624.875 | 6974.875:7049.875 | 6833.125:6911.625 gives -0.028 mag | 13.5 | 14.3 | 14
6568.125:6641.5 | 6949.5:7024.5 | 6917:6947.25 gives 0.015 mag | 12.9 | 14.6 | 14.4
